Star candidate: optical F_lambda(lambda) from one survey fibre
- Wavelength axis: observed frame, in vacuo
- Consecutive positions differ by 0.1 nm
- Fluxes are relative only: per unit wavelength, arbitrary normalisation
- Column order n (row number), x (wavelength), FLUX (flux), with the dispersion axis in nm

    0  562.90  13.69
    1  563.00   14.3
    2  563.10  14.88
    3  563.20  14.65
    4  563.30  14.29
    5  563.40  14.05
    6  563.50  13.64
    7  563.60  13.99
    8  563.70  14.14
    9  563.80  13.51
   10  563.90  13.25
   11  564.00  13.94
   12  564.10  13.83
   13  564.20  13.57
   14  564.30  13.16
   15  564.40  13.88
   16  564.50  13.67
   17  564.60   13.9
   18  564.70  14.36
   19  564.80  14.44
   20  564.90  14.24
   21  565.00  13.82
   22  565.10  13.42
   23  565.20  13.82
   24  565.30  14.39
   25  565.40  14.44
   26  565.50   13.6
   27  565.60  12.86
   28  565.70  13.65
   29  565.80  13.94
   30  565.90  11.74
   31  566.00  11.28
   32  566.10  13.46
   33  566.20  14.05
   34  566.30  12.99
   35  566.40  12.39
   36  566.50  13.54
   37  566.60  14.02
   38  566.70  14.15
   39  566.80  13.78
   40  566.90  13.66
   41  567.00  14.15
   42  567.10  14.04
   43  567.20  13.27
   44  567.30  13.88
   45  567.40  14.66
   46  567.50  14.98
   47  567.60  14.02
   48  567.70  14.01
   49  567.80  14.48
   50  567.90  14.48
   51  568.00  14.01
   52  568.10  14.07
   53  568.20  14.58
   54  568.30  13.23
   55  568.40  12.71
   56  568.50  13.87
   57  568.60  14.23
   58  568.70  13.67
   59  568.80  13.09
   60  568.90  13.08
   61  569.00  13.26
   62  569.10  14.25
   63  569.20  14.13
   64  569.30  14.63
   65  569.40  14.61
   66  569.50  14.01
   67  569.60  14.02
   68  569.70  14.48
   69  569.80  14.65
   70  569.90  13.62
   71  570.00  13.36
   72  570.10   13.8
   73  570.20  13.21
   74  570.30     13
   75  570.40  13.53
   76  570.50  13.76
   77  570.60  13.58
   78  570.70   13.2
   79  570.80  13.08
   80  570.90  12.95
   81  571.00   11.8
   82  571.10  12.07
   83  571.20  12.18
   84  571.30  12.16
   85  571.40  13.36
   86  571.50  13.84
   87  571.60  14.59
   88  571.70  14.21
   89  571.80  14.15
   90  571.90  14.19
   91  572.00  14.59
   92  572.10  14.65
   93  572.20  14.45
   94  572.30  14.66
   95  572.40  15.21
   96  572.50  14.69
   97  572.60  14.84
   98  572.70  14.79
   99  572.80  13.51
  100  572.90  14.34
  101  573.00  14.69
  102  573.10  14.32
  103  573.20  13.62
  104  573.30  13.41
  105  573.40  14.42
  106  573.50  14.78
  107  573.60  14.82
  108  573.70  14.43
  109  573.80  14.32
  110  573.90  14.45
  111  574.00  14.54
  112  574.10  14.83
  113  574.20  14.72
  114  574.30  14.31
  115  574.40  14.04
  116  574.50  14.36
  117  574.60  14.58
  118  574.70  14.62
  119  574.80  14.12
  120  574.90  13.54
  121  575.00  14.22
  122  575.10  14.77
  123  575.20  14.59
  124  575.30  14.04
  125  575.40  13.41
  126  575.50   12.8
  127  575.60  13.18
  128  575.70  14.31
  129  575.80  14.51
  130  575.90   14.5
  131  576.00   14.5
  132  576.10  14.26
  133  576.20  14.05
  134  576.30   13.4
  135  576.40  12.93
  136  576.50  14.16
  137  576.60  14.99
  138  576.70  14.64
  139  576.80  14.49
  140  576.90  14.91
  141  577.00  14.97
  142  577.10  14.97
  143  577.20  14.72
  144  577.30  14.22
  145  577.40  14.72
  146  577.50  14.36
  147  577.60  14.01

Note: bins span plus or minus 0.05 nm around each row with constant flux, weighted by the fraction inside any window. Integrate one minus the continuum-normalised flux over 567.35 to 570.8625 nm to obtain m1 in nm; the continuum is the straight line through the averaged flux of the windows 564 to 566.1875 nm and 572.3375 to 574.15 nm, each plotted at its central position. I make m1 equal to 0.04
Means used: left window 13.6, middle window 13.9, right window 14.4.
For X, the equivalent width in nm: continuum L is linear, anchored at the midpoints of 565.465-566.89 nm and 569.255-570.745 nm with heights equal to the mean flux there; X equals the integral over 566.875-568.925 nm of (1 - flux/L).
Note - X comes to -0.06 nm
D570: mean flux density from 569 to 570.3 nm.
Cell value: 14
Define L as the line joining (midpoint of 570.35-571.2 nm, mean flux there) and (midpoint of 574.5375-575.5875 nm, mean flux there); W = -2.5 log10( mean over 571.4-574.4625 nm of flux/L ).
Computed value -0.070 mag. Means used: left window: 12.9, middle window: 14.4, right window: 14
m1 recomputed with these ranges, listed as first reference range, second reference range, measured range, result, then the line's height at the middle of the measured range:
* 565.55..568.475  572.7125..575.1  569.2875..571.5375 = 0.09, 14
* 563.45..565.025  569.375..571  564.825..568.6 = 0.00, 13.7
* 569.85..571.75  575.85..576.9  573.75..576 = -0.04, 14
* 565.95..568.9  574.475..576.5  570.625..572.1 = 0.06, 13.9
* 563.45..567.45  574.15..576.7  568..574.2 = 0.00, 13.9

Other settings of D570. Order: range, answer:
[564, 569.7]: 13.8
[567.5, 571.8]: 13.7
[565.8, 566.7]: 13.1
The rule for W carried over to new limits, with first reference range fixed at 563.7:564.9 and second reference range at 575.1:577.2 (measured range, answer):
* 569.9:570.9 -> 0.05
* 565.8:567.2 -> 0.04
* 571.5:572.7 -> -0.04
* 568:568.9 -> 0.02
